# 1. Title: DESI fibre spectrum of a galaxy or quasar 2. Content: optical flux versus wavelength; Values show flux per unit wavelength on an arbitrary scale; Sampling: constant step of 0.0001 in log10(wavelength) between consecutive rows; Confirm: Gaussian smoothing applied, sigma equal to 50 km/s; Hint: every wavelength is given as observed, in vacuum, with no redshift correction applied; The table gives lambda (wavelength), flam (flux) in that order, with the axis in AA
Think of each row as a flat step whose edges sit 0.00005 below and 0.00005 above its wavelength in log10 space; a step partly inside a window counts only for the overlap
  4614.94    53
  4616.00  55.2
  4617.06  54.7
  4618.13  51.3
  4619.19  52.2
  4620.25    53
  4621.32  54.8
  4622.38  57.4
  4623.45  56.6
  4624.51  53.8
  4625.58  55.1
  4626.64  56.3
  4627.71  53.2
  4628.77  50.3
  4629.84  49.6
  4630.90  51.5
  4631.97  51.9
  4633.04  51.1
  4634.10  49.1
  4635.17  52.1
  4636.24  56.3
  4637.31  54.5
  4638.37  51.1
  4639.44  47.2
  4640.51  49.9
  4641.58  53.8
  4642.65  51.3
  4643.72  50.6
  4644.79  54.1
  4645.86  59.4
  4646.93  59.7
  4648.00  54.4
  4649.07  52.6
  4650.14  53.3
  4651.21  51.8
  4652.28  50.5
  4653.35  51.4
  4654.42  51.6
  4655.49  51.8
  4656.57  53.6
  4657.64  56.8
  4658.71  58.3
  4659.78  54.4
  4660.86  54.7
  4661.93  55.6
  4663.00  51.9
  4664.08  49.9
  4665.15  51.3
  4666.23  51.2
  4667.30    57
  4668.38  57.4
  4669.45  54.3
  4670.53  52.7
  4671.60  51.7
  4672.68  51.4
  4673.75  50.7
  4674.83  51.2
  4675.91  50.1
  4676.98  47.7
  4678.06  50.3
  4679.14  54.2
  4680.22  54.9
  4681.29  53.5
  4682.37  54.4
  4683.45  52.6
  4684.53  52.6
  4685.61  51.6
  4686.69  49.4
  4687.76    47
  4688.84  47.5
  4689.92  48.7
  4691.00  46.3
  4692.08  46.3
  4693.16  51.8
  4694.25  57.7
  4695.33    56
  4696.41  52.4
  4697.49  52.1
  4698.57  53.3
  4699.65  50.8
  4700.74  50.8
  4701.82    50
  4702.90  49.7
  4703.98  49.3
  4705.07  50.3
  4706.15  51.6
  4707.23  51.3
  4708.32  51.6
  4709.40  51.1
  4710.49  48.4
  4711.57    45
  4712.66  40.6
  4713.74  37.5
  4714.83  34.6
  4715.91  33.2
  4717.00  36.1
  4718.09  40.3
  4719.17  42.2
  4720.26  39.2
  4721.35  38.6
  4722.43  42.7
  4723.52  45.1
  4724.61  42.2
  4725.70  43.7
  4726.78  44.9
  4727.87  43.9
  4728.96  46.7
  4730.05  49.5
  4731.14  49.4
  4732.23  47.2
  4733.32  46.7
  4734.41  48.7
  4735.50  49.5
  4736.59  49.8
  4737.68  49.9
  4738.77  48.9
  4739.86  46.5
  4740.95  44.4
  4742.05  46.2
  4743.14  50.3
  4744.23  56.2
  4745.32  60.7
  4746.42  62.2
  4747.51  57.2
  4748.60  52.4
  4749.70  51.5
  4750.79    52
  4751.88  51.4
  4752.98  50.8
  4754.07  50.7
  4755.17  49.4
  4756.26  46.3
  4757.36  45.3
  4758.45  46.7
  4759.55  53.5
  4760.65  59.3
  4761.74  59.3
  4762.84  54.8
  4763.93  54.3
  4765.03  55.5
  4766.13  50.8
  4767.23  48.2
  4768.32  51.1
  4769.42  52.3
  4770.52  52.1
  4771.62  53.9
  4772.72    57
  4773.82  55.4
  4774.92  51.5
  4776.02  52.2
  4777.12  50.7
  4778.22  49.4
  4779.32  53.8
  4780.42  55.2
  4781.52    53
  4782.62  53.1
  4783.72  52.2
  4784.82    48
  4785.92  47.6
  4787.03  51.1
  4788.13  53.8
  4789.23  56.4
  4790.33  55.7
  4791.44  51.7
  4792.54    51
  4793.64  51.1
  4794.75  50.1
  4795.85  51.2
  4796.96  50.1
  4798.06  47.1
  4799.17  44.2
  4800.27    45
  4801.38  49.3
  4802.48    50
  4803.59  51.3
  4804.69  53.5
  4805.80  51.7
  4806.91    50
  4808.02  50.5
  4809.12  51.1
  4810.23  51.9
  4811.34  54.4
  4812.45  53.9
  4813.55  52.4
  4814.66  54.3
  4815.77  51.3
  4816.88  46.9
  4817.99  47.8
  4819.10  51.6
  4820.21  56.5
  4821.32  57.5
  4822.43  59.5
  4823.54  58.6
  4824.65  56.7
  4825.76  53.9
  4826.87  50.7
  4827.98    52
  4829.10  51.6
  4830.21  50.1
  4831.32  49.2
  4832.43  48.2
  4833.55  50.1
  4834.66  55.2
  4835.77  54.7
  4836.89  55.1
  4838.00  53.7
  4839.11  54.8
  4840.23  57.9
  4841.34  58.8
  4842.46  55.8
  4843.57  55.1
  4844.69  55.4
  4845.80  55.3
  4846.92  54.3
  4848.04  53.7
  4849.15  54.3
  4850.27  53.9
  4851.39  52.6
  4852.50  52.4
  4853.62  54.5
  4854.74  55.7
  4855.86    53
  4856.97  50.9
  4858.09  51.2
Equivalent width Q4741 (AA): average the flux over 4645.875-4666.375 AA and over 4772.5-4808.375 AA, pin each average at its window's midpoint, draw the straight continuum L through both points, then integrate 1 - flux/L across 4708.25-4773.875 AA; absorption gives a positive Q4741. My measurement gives 4.5 AA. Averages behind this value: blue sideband 53.6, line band 48.5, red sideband 51.3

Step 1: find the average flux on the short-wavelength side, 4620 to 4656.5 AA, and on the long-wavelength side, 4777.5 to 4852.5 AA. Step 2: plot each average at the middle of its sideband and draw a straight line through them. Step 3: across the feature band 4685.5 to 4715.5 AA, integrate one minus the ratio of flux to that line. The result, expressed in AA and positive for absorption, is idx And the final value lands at 2.2 AA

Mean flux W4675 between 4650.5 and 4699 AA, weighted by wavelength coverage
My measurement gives 52.3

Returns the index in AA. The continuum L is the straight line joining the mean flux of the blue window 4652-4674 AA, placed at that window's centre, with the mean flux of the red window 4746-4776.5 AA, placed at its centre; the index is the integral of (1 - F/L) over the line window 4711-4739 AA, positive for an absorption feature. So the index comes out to 4.9 AA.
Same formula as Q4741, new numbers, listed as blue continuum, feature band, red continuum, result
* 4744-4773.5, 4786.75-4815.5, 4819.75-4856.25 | 1.3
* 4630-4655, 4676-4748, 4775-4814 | 4.9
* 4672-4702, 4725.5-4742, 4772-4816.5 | 1.3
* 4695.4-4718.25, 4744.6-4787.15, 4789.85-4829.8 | -2.5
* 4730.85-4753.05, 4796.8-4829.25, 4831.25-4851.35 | 0.9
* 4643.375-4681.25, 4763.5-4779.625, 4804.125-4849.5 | 0.3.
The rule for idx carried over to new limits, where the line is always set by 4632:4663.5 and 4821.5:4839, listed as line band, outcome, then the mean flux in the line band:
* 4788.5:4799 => 0.4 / 51.4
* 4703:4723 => 3.6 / 43.7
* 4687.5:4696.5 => 0.5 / 50.4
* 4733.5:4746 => 0.7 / 50.1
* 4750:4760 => 0.7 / 49.6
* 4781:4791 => 0.2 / 52.3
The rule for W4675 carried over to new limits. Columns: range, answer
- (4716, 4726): 40.7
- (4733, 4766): 51.7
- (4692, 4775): 49.2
